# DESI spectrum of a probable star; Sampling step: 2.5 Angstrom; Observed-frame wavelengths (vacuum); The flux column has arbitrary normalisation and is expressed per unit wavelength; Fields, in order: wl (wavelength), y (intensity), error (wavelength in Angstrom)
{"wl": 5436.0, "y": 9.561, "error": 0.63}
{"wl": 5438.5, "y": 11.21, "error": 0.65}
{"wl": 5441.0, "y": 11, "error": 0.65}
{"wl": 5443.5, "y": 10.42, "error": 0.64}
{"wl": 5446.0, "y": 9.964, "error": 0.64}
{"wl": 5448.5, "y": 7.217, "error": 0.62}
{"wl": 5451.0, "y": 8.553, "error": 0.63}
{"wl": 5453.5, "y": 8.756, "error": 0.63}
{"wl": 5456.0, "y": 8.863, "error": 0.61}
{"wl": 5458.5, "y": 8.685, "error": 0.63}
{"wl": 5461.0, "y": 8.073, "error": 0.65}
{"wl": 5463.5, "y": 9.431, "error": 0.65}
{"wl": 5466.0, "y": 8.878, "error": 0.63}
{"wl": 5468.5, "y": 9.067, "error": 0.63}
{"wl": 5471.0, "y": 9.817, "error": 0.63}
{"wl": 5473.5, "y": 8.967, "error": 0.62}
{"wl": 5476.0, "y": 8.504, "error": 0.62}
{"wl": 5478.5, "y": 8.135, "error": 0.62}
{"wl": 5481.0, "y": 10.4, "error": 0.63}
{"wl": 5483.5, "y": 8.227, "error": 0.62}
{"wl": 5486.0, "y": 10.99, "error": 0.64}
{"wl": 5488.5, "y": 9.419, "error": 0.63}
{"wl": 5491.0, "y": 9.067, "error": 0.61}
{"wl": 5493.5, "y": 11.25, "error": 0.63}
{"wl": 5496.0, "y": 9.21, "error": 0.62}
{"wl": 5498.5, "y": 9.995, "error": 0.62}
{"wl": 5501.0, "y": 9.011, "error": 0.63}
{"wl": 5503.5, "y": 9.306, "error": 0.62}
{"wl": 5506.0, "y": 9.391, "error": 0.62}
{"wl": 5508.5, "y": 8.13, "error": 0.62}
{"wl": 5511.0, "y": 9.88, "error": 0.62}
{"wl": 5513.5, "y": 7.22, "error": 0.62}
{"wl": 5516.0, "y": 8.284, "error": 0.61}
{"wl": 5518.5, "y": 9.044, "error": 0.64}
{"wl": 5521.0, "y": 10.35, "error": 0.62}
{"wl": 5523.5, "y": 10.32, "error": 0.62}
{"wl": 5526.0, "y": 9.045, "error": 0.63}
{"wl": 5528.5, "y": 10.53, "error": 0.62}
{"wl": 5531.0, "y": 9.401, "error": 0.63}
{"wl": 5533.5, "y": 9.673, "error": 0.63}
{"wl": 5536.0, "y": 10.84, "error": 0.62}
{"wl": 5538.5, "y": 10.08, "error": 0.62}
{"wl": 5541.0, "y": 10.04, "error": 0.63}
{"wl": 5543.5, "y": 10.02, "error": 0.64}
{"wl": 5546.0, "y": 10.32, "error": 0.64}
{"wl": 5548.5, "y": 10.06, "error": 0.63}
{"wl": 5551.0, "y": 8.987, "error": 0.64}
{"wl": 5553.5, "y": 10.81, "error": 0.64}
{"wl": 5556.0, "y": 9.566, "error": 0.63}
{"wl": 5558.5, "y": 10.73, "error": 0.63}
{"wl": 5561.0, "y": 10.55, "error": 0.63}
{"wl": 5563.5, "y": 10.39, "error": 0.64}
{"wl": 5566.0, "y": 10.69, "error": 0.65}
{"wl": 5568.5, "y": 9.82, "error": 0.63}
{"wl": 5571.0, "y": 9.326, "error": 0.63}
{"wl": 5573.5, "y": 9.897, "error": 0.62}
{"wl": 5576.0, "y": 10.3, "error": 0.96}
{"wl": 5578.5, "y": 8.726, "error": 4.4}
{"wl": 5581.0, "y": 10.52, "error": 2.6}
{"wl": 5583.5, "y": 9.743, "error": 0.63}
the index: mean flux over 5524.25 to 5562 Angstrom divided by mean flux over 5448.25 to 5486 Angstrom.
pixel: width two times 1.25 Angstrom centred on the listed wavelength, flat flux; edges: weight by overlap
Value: 1.13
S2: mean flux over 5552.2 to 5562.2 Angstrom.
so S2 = 10.4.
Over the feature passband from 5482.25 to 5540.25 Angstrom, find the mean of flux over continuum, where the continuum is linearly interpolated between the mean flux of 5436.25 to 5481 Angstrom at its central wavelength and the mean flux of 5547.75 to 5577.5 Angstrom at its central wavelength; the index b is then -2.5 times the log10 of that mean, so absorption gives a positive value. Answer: 0.01 mag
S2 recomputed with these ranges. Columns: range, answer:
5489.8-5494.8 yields 10.2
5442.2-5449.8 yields 9.21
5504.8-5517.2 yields 8.58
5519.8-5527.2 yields 9.91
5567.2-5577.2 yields 9.84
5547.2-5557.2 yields 9.86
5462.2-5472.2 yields 9.29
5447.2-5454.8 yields 8.19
